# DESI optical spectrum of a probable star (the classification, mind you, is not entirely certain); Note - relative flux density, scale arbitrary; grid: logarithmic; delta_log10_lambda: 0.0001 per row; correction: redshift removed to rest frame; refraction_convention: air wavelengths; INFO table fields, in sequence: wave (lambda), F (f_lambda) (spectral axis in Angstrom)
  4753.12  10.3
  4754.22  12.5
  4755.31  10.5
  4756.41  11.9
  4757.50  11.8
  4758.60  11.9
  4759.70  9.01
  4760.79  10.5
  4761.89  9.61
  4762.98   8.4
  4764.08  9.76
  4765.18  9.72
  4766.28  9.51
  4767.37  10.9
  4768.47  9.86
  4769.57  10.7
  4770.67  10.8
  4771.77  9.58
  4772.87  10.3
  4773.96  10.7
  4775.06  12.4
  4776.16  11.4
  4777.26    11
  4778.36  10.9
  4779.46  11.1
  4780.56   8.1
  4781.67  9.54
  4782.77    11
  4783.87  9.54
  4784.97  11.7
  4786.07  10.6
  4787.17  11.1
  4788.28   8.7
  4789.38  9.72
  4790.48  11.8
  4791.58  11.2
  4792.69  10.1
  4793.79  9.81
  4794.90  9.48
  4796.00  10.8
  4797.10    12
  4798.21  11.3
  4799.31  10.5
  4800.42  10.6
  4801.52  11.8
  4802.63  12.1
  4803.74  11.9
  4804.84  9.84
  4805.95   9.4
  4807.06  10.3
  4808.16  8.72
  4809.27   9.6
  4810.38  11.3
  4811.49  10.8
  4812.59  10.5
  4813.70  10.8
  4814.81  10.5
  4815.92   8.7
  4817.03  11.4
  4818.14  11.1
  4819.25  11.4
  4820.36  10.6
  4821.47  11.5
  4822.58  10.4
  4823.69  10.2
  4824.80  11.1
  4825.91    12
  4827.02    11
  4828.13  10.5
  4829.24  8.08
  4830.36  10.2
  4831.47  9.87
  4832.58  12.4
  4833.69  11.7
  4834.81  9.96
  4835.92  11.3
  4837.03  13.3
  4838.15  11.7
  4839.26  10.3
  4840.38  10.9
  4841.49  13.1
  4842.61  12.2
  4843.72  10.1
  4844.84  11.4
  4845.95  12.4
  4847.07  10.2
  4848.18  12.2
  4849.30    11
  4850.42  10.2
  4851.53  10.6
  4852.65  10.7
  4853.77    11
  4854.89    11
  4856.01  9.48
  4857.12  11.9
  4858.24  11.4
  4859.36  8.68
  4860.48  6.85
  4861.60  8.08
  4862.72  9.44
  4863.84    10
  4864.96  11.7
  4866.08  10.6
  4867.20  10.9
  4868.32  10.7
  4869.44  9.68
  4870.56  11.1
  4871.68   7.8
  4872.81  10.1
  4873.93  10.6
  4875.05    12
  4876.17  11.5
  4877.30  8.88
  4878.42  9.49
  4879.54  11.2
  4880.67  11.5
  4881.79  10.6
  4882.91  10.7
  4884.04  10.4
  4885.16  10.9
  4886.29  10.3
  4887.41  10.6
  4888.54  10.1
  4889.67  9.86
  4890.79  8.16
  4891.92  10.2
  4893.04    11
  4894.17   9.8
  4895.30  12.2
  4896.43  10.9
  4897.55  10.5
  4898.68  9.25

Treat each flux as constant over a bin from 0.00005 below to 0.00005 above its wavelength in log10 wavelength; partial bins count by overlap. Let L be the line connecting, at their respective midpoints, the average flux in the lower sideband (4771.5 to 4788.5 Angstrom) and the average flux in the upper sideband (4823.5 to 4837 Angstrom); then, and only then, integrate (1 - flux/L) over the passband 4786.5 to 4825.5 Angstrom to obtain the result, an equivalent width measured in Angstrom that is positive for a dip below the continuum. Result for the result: 0.2 Angstrom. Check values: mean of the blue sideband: 10.5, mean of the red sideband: 10.8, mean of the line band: 10.6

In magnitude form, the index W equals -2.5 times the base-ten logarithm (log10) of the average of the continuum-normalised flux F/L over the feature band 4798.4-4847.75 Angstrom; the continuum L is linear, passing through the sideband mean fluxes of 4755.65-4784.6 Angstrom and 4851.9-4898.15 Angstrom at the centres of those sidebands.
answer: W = -0.053 mag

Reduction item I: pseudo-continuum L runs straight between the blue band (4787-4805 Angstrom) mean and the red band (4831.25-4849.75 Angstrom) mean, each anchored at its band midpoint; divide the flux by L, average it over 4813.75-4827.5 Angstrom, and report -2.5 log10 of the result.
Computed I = 0.03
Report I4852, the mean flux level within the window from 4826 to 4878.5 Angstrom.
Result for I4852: 10.6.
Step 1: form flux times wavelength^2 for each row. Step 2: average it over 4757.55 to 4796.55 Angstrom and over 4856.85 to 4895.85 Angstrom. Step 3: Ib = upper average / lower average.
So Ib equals 1.03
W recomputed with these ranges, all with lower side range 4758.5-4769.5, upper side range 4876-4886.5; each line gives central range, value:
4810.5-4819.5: -0.05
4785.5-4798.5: -0.05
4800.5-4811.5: -0.05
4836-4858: -0.09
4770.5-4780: -0.10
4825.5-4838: -0.07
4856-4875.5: 0.04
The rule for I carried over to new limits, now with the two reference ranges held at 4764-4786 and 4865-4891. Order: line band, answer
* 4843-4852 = -0.07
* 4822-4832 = 0.00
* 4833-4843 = -0.12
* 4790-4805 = -0.05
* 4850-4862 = 0.04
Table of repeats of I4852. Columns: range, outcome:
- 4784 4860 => 10.8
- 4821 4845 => 11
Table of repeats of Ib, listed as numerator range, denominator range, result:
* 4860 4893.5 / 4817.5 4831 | 0.97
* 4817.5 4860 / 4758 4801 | 1.08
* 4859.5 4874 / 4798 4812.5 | 0.94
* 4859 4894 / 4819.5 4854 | 0.93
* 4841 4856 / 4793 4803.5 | 1.04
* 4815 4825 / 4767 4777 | 1.01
